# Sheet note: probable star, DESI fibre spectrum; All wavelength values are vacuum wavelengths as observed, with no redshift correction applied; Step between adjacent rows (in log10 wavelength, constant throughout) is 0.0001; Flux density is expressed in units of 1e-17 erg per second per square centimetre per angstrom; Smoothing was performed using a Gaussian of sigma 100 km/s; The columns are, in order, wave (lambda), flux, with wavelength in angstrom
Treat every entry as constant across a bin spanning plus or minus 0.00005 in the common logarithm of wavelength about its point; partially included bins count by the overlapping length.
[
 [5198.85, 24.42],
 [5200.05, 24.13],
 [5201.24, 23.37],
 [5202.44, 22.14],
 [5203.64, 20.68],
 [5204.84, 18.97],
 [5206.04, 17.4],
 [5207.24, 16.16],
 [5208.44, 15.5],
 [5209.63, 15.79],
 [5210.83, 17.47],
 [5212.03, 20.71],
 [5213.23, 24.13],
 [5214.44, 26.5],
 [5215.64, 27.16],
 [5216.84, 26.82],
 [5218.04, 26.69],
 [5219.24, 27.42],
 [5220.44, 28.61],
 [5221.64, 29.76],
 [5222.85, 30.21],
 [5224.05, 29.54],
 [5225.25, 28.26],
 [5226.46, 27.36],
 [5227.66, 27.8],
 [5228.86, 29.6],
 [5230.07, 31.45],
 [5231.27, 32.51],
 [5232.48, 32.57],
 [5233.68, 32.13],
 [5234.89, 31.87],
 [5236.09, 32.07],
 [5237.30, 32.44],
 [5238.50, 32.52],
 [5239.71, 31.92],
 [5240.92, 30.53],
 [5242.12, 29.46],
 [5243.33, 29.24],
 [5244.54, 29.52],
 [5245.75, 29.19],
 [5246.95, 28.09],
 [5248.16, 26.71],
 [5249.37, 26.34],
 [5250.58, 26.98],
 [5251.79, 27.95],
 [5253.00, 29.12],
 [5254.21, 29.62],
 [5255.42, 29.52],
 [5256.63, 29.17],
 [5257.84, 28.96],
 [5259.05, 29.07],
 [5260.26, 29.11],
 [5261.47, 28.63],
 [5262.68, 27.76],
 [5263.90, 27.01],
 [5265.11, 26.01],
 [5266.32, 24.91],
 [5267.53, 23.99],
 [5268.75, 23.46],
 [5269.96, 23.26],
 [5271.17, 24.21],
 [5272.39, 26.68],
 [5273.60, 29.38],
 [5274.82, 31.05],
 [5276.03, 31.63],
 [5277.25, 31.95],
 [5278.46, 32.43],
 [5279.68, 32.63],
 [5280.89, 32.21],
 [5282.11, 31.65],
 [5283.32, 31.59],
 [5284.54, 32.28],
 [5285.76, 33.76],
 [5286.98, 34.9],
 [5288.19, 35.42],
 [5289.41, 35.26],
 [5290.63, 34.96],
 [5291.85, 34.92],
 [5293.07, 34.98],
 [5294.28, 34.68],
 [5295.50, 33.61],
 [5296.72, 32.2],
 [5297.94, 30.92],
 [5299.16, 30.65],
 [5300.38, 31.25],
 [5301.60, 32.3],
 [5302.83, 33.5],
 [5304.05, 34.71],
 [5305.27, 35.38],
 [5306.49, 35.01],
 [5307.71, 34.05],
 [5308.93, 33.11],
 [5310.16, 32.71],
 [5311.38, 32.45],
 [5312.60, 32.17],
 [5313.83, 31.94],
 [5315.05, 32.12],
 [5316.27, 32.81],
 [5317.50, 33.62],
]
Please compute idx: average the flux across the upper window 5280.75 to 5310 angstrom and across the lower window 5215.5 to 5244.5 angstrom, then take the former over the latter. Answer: 1.1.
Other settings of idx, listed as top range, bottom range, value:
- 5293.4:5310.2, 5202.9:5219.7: 1.55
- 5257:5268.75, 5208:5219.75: 1.18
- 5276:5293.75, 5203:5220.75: 1.53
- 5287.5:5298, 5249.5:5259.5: 1.20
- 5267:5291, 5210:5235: 1.10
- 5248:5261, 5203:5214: 1.53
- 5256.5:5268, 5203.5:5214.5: 1.45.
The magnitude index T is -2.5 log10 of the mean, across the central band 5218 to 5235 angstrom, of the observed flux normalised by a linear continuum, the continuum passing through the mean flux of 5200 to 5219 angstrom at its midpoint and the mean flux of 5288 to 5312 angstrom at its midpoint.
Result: -0.24 mag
